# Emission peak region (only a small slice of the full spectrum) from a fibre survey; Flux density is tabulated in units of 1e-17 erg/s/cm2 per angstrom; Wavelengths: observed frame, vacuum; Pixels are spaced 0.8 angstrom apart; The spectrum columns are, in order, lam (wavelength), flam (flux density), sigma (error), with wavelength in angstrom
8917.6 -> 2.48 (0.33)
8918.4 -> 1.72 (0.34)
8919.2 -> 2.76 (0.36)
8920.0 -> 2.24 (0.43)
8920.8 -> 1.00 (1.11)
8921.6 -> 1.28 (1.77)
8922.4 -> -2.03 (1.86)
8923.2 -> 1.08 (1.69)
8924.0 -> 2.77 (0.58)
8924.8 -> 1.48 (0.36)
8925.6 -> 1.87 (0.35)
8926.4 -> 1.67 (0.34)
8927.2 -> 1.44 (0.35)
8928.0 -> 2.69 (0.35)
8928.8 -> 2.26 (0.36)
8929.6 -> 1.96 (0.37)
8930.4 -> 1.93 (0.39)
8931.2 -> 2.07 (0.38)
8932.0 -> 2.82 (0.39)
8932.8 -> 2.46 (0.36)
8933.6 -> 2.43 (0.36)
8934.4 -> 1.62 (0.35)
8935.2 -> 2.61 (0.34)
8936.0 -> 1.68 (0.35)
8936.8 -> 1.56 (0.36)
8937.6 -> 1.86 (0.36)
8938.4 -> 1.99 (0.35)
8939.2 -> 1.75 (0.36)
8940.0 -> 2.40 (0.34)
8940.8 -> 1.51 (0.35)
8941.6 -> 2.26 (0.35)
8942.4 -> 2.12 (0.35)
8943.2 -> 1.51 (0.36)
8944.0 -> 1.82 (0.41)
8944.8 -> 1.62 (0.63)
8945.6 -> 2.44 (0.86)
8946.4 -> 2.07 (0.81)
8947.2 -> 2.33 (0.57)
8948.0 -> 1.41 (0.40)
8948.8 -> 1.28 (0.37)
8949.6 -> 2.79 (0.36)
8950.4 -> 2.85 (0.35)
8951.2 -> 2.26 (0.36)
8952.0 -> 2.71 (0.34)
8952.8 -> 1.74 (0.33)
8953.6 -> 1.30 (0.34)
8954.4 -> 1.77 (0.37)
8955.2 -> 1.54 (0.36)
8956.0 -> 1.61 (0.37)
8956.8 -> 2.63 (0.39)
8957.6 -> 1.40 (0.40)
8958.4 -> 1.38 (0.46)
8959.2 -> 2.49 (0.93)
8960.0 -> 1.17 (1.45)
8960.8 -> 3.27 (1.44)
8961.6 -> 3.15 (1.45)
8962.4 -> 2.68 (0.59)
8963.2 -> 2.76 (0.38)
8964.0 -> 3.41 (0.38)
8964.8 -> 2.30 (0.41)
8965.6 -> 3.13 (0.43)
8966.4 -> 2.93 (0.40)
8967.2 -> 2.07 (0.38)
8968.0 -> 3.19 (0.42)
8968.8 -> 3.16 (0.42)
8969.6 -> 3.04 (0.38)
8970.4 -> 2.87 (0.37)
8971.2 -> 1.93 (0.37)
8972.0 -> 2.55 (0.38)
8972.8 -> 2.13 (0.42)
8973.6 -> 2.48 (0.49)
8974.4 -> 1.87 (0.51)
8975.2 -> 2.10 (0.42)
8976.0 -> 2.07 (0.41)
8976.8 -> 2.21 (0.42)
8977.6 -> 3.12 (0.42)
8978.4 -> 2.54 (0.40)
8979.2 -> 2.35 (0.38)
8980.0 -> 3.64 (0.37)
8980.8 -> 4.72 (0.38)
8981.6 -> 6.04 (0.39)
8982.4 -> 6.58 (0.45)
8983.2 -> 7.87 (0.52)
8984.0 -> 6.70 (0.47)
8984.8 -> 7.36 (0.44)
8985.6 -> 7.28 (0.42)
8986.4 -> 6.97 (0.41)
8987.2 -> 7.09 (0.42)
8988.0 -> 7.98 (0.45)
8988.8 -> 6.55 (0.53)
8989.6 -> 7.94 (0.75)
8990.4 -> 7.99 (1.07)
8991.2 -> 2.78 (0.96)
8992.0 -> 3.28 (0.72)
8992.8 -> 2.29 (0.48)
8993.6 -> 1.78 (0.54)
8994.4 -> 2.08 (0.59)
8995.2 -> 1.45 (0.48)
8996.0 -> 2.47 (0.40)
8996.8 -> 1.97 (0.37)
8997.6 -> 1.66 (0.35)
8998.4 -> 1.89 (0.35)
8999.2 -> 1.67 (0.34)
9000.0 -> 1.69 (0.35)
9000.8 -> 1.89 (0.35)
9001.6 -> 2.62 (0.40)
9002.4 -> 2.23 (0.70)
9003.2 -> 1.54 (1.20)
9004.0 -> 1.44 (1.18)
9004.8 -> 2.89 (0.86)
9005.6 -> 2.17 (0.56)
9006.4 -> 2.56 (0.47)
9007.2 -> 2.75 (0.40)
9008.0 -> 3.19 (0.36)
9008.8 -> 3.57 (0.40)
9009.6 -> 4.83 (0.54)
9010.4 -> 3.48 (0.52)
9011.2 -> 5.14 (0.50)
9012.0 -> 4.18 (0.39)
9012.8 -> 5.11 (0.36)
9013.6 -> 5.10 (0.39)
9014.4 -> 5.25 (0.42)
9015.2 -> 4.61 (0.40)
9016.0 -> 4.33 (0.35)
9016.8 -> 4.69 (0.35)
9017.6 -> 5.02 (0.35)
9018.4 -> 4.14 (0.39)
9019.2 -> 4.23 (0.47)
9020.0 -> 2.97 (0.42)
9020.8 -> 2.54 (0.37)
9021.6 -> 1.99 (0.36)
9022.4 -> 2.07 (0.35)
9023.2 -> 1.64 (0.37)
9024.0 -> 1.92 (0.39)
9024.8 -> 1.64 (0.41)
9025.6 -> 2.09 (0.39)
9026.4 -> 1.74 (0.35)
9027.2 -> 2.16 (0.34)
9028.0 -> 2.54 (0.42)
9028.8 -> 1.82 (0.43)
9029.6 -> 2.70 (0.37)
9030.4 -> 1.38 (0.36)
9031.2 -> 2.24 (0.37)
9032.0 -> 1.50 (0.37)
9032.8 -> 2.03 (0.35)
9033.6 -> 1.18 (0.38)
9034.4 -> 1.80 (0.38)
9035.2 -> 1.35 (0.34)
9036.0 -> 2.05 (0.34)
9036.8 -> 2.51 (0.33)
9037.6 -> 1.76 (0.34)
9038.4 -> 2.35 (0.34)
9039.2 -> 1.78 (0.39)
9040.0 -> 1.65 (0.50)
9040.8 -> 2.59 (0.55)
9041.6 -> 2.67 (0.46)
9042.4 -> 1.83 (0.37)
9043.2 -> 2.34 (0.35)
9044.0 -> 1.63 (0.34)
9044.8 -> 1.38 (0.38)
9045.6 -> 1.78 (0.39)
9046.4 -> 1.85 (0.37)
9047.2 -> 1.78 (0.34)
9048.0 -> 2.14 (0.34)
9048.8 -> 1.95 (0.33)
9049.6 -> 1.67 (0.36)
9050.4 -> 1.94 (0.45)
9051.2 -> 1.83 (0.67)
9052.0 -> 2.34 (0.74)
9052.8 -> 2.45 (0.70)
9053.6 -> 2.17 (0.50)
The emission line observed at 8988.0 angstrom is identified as H-alpha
